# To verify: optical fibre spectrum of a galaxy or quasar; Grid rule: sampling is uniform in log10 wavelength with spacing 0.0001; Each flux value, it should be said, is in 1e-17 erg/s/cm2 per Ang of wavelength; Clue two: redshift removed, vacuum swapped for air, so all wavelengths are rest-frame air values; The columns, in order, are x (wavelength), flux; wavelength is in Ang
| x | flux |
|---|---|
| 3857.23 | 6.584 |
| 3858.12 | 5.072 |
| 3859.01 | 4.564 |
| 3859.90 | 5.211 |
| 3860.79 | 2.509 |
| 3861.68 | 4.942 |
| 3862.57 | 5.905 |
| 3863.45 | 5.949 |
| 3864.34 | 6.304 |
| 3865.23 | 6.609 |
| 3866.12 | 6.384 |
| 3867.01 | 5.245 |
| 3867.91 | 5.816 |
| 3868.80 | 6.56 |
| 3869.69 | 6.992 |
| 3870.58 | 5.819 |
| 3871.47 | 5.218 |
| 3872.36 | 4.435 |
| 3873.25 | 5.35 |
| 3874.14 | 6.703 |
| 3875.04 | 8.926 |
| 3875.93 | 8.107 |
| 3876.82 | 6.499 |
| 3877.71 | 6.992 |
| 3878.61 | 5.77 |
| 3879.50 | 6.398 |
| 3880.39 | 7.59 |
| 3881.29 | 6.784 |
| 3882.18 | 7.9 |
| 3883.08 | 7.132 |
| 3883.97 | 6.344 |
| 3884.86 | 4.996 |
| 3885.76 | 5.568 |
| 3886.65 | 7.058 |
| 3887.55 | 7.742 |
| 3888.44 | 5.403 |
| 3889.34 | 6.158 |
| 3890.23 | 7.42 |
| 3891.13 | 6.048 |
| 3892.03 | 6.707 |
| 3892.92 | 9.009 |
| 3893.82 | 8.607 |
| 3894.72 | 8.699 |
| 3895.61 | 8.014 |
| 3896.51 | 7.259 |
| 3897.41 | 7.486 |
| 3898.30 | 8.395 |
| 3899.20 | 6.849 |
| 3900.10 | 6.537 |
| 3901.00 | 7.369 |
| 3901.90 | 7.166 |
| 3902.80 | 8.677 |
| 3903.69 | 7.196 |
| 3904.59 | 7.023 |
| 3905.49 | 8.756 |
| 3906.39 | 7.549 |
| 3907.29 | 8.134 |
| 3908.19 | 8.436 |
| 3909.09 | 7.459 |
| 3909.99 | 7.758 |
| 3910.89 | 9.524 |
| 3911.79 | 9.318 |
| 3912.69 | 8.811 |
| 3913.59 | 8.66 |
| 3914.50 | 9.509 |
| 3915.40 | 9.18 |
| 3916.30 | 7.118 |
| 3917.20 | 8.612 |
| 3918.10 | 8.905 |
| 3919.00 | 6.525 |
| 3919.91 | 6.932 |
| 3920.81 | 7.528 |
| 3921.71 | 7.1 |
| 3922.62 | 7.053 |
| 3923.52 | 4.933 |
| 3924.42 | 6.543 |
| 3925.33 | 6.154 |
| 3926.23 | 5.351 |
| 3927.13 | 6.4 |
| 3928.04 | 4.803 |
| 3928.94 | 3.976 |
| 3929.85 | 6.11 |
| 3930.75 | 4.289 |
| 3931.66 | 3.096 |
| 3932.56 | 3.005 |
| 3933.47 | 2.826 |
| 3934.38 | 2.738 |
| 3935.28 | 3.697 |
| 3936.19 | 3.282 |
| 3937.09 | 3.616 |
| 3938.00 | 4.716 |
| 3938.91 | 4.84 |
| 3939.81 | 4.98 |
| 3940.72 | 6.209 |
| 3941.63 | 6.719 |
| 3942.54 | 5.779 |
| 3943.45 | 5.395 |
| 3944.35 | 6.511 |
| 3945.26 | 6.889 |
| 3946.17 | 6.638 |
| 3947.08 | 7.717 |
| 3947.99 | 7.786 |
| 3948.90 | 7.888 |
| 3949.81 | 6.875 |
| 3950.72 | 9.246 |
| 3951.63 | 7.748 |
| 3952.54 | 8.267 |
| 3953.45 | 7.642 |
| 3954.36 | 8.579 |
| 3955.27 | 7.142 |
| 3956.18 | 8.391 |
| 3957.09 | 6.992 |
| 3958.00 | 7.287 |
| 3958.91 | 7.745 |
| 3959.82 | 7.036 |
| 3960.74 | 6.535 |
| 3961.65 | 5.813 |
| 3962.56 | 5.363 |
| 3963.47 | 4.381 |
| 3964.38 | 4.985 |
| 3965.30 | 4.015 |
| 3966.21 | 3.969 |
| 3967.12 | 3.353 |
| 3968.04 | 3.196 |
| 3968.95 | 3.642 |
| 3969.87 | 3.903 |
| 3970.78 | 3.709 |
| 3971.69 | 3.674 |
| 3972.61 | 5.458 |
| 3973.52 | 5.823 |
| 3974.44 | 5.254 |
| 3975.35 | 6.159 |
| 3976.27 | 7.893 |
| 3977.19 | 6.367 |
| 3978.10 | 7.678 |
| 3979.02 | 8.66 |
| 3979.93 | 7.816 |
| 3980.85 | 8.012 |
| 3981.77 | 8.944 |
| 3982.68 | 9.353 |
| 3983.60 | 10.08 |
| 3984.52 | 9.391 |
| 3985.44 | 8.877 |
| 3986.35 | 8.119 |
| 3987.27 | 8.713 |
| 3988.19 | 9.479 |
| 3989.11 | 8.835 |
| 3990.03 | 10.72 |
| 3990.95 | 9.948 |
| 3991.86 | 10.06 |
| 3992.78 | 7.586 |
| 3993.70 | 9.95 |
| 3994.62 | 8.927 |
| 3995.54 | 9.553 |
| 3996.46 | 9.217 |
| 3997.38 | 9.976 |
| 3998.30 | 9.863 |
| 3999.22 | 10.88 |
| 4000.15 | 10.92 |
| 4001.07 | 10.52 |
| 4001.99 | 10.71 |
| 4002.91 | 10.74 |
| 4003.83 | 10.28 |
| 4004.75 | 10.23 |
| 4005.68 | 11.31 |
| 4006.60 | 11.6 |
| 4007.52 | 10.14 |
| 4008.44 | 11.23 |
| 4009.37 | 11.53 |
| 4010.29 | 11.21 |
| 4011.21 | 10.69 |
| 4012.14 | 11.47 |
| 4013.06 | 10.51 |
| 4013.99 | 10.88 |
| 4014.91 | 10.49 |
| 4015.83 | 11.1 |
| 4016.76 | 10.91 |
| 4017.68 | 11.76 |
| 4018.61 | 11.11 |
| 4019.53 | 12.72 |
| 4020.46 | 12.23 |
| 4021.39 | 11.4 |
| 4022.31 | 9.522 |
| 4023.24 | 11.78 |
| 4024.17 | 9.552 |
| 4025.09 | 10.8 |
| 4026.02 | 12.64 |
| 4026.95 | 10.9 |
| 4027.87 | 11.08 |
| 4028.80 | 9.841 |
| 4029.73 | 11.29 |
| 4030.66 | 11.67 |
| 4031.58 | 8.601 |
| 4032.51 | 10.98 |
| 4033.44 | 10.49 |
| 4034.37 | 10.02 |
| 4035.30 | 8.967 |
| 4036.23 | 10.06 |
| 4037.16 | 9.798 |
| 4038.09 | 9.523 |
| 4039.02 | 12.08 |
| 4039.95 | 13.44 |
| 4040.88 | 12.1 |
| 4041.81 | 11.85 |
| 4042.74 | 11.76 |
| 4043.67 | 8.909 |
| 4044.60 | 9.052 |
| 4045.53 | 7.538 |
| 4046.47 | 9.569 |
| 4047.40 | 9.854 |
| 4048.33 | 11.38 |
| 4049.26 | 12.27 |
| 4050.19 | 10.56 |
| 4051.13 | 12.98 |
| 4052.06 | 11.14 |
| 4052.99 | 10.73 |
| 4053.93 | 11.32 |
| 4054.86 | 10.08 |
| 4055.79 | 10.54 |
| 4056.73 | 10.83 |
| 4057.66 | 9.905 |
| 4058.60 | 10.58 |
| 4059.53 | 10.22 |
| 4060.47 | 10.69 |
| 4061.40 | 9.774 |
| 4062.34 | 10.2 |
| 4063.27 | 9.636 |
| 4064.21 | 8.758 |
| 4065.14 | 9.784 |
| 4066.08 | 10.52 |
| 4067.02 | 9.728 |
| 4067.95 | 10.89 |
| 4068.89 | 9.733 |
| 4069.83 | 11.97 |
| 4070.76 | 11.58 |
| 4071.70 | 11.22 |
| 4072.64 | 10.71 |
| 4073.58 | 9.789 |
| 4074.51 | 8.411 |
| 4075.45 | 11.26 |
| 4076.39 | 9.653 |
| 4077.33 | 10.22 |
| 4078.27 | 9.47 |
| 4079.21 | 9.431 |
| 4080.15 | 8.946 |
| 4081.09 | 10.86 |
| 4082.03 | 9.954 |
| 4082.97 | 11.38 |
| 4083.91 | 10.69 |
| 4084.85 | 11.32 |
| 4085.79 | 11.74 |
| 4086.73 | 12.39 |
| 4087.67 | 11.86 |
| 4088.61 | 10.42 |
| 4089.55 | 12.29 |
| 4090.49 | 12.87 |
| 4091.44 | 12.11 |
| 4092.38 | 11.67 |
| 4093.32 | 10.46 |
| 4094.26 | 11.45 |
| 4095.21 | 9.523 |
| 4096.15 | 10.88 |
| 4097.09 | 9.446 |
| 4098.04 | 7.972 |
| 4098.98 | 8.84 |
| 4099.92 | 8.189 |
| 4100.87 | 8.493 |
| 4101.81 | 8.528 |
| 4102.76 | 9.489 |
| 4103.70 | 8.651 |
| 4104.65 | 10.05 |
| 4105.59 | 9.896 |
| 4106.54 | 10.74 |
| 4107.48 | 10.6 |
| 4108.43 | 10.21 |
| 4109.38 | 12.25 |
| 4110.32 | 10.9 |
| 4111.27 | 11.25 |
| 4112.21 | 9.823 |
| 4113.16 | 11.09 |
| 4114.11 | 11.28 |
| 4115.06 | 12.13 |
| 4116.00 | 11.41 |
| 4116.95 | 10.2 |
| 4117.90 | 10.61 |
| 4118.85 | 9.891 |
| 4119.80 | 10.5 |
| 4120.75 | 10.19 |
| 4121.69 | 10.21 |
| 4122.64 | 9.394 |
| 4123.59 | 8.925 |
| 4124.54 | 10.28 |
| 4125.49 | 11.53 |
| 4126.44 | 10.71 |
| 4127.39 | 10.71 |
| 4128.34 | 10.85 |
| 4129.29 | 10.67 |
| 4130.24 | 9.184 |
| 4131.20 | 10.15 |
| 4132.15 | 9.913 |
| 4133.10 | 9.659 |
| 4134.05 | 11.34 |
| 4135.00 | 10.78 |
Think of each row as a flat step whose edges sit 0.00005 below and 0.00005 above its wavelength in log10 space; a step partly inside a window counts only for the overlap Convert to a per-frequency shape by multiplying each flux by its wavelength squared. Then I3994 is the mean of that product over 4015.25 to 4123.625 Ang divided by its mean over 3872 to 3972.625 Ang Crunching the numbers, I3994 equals 1.7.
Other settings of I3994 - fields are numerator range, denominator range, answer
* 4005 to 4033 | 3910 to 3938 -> 1.87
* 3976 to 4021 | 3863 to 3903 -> 1.56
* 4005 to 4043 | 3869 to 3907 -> 1.68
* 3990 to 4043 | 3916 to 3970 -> 1.88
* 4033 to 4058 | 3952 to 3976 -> 1.93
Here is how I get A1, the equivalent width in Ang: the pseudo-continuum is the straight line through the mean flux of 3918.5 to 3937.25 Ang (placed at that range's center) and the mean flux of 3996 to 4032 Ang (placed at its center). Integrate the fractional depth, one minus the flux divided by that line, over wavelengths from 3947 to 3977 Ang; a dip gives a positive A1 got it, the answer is 4.4 Ang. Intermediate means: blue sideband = 5.08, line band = 6.14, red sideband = 10.9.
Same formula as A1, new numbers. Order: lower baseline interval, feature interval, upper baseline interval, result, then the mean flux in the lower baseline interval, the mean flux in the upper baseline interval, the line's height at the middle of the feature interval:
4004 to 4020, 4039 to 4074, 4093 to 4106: -1.26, 11.1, 9.41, 10.2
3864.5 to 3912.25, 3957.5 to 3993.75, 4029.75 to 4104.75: 7.61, 7.09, 10.4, 8.71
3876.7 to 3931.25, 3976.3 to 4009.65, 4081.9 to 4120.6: -3.29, 7.18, 10.6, 8.71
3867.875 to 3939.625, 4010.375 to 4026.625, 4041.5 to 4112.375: -3.57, 6.67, 10.4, 9.14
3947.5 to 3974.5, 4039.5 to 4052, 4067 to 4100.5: -2.35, 6.07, 10.5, 9.16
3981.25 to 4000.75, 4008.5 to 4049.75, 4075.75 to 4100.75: -3.82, 9.5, 10.5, 9.9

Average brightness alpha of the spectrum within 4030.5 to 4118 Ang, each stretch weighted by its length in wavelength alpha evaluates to 10.5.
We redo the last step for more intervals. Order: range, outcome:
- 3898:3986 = 6.6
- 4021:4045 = 10.7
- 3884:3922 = 7.64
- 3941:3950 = 6.8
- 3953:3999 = 7.31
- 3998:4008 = 10.7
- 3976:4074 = 10.3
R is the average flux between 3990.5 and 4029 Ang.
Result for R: 10.7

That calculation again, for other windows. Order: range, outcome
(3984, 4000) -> 9.45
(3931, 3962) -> 6.16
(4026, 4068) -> 10.5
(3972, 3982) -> 7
